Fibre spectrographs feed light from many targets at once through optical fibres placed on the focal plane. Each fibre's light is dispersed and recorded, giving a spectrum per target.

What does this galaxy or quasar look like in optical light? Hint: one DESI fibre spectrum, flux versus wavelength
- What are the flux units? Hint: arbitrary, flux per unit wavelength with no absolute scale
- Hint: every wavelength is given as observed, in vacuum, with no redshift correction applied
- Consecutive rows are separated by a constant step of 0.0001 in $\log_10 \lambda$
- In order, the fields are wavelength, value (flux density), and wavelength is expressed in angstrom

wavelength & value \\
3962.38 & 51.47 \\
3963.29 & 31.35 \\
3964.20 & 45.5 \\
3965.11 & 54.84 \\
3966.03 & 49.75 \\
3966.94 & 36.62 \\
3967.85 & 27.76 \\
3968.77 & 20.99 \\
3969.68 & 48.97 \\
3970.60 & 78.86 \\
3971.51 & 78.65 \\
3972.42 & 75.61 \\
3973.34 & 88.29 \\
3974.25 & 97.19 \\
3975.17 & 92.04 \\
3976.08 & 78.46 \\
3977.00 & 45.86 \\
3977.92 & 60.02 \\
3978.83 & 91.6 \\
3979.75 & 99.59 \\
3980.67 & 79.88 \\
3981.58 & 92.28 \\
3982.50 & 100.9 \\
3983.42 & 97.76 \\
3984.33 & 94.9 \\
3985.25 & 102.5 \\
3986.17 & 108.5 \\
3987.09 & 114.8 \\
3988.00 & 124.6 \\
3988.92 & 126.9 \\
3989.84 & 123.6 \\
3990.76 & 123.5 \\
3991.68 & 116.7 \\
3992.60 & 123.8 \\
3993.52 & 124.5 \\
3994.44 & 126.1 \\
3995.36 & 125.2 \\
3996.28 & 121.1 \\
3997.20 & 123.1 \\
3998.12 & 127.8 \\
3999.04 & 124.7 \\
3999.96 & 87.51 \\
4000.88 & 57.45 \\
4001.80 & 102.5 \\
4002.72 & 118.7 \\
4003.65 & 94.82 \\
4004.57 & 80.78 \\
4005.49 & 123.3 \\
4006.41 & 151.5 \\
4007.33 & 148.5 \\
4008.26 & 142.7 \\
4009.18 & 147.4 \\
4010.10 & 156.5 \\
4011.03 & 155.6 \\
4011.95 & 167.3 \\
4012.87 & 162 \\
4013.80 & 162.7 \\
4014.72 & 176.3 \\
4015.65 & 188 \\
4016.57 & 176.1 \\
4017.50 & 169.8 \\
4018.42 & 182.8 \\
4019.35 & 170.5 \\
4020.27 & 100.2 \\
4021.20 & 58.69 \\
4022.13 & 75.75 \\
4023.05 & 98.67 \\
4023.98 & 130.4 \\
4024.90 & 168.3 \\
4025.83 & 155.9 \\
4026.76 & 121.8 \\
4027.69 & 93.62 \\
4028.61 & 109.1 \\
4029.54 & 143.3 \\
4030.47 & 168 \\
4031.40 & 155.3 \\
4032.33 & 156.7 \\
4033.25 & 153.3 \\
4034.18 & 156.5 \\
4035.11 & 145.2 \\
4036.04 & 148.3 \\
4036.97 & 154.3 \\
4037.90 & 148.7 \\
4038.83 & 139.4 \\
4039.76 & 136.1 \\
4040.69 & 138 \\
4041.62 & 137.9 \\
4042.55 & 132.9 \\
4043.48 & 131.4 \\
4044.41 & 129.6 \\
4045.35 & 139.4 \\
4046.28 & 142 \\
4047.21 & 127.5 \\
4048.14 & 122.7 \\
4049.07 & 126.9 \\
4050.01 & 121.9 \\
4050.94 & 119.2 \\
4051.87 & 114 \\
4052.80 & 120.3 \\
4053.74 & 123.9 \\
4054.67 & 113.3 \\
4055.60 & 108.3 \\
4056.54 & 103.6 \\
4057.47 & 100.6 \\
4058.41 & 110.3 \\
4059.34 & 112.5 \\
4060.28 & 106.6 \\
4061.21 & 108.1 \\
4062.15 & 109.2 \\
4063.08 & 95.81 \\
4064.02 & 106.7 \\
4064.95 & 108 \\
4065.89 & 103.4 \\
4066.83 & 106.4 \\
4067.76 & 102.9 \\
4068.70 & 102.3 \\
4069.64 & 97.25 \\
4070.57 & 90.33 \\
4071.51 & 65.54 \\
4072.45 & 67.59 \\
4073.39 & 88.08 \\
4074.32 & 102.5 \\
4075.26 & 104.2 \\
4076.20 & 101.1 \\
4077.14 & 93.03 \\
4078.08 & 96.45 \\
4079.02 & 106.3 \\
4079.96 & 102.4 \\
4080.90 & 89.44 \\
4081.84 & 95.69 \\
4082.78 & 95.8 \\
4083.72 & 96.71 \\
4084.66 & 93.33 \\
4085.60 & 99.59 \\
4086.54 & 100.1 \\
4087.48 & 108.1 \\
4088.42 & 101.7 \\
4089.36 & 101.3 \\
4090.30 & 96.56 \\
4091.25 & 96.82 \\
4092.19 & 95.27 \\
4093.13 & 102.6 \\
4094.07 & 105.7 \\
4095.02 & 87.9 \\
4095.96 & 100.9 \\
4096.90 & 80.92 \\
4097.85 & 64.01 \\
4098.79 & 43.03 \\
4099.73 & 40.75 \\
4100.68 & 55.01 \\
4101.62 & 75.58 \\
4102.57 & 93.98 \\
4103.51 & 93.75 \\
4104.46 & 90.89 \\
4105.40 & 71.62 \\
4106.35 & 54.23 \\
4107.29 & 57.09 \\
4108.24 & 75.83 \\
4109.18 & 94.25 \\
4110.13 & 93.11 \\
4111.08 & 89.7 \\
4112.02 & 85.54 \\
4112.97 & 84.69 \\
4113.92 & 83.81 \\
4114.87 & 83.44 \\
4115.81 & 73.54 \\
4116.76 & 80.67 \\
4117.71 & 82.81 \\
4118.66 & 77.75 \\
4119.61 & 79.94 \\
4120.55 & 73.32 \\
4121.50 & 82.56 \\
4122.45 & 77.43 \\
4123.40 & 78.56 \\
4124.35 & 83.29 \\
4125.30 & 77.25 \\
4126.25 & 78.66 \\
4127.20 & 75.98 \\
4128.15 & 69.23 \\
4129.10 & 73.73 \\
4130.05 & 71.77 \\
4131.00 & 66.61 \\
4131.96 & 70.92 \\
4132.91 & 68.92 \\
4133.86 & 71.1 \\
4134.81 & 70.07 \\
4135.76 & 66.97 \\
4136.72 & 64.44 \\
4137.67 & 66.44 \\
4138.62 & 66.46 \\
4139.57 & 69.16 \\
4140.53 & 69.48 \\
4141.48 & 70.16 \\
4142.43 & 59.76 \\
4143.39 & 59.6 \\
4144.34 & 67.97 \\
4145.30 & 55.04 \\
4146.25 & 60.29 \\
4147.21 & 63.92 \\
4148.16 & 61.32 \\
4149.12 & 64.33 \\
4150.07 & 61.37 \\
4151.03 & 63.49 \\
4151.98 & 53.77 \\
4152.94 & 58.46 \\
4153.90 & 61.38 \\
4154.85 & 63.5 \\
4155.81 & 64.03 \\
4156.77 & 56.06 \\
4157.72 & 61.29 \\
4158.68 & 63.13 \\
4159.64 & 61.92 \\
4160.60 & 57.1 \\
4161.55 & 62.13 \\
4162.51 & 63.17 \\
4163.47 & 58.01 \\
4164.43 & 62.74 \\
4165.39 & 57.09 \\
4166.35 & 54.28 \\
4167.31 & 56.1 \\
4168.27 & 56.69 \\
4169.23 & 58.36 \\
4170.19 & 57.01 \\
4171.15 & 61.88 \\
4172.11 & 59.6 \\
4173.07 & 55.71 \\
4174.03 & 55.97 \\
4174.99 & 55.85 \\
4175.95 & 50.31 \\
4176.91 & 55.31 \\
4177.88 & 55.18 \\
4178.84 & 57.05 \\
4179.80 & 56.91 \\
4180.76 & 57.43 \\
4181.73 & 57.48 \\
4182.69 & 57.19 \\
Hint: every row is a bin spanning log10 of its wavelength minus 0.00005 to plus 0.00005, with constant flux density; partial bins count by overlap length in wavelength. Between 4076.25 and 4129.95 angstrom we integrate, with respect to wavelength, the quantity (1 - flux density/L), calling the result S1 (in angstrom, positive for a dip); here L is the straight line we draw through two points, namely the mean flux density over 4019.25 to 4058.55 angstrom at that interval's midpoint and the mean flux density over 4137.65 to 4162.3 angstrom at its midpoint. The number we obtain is 3.3 angstrom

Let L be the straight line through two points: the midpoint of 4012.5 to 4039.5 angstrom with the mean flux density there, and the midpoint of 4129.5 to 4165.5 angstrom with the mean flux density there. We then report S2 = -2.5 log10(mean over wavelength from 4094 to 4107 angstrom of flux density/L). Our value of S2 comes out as 0.26 mag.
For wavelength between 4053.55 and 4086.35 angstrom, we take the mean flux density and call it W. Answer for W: 100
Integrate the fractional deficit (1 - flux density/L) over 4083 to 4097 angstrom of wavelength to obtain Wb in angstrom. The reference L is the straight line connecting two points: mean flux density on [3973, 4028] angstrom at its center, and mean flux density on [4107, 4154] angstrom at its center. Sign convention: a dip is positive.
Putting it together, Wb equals -1.8 angstrom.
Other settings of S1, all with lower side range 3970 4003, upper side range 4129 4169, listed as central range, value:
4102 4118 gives -2.1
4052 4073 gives -4.9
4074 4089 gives -3.8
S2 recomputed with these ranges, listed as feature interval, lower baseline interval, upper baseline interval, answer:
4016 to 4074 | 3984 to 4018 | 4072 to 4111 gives -0.12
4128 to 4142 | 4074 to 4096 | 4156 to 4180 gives 0.08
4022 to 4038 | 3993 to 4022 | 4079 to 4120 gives -0.15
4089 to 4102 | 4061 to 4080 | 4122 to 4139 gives 0.07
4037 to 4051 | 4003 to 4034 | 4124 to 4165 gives -0.07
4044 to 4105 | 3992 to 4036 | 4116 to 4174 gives 0.03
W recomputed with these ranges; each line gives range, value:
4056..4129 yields 89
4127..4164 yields 64.3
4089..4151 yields 75.4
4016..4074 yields 123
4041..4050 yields 132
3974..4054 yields 126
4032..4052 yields 138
